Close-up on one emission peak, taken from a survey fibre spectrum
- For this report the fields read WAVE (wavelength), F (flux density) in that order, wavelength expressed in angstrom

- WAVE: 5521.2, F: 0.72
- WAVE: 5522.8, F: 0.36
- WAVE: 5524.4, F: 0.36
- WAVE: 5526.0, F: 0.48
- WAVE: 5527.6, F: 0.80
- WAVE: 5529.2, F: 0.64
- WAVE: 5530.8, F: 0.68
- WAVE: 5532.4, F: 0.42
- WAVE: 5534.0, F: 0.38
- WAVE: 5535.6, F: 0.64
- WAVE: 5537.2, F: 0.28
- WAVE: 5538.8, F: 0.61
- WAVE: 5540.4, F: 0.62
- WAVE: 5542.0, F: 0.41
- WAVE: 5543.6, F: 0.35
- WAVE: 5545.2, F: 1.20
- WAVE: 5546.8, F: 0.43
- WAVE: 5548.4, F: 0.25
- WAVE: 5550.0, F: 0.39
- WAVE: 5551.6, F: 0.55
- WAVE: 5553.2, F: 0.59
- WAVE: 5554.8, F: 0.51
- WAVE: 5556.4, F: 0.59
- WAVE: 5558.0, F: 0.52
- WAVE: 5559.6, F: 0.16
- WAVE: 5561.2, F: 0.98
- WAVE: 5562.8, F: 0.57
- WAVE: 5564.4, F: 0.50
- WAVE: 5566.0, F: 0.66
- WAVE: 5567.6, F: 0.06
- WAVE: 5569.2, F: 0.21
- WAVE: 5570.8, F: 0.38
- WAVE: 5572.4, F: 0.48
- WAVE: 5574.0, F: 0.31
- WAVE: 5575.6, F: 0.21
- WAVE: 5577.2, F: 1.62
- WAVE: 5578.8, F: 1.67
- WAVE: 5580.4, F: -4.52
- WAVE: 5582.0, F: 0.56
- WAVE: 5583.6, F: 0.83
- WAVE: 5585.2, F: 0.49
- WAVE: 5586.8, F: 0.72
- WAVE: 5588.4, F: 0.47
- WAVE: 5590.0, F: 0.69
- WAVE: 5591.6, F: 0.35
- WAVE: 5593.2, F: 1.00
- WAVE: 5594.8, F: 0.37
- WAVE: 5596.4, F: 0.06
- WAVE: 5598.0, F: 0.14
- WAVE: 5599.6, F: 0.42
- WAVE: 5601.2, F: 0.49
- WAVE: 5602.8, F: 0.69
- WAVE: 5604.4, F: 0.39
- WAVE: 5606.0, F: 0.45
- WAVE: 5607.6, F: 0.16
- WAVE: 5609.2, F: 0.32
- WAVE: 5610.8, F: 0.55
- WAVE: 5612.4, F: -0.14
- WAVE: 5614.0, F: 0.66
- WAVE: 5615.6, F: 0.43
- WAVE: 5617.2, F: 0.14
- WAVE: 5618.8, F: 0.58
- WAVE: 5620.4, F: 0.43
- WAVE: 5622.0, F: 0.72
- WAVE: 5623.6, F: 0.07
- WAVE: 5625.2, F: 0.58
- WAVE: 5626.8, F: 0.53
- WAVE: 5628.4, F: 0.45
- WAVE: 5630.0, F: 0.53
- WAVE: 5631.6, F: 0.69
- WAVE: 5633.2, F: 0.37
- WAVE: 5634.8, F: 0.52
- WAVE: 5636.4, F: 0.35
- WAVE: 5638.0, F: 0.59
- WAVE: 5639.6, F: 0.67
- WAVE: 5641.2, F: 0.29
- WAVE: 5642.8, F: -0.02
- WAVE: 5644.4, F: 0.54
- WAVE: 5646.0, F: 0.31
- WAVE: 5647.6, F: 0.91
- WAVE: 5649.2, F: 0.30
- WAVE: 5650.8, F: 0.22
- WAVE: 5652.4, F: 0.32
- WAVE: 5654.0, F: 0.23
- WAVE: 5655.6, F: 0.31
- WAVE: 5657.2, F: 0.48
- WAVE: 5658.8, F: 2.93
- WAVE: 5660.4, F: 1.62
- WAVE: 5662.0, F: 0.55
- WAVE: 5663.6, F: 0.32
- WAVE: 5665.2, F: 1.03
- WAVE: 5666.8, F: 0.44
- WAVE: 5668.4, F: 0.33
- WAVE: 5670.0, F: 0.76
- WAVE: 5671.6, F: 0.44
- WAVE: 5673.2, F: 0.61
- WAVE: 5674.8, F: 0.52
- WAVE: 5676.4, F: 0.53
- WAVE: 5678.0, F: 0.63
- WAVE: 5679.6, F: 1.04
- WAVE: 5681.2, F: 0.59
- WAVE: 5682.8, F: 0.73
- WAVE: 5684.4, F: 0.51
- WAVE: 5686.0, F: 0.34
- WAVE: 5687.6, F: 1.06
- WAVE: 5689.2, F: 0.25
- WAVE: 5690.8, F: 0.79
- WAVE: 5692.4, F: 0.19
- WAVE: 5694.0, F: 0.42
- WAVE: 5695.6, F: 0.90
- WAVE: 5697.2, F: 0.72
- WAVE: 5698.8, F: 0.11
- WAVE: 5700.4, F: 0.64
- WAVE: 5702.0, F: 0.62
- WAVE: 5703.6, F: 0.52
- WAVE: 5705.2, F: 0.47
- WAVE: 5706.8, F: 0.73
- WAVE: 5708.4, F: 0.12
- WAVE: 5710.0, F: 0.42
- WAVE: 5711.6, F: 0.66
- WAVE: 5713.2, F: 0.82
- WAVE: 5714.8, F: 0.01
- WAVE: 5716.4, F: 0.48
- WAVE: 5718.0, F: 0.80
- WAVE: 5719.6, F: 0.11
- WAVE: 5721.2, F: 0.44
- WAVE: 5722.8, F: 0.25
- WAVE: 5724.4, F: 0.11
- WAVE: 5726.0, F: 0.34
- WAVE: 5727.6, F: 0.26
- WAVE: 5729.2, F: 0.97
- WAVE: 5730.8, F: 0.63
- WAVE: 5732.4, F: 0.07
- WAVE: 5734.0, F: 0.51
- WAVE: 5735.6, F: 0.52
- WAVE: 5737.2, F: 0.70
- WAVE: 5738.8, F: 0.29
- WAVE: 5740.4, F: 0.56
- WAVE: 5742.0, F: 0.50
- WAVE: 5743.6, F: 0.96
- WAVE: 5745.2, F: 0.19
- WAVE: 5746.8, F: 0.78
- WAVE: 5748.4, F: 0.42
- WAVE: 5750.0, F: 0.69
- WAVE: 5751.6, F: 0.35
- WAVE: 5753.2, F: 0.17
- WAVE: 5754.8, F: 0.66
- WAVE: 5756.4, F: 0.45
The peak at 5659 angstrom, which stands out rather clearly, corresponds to H-gamma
